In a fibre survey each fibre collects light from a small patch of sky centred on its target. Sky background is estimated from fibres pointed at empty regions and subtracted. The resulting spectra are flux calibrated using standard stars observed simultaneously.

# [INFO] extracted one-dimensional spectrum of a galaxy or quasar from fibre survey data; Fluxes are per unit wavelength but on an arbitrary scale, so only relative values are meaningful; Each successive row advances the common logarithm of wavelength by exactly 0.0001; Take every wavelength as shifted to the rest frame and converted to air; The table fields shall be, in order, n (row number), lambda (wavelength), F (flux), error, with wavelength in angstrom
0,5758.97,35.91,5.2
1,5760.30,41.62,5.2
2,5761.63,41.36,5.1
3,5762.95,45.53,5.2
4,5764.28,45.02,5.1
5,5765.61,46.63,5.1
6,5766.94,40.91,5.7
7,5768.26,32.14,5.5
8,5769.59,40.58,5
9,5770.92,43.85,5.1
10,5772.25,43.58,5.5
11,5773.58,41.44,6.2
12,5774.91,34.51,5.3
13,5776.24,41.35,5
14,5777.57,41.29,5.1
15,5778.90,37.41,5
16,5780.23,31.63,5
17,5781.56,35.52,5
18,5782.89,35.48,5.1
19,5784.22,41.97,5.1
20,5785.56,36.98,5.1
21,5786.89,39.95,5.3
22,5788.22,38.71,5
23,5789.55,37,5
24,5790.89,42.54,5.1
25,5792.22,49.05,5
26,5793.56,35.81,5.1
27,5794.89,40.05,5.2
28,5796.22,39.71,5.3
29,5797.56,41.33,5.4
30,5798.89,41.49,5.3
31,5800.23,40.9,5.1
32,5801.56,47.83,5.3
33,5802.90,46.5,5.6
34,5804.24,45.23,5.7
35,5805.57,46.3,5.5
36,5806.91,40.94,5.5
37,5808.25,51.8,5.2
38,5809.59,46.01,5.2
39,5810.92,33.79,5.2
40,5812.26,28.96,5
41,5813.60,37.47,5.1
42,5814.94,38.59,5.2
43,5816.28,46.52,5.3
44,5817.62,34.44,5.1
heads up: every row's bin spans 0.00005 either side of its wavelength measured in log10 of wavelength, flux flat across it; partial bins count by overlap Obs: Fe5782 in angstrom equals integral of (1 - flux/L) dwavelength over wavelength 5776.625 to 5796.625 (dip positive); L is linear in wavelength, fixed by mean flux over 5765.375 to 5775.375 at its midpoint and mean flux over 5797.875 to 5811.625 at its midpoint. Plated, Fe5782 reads 1.5 angstrom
